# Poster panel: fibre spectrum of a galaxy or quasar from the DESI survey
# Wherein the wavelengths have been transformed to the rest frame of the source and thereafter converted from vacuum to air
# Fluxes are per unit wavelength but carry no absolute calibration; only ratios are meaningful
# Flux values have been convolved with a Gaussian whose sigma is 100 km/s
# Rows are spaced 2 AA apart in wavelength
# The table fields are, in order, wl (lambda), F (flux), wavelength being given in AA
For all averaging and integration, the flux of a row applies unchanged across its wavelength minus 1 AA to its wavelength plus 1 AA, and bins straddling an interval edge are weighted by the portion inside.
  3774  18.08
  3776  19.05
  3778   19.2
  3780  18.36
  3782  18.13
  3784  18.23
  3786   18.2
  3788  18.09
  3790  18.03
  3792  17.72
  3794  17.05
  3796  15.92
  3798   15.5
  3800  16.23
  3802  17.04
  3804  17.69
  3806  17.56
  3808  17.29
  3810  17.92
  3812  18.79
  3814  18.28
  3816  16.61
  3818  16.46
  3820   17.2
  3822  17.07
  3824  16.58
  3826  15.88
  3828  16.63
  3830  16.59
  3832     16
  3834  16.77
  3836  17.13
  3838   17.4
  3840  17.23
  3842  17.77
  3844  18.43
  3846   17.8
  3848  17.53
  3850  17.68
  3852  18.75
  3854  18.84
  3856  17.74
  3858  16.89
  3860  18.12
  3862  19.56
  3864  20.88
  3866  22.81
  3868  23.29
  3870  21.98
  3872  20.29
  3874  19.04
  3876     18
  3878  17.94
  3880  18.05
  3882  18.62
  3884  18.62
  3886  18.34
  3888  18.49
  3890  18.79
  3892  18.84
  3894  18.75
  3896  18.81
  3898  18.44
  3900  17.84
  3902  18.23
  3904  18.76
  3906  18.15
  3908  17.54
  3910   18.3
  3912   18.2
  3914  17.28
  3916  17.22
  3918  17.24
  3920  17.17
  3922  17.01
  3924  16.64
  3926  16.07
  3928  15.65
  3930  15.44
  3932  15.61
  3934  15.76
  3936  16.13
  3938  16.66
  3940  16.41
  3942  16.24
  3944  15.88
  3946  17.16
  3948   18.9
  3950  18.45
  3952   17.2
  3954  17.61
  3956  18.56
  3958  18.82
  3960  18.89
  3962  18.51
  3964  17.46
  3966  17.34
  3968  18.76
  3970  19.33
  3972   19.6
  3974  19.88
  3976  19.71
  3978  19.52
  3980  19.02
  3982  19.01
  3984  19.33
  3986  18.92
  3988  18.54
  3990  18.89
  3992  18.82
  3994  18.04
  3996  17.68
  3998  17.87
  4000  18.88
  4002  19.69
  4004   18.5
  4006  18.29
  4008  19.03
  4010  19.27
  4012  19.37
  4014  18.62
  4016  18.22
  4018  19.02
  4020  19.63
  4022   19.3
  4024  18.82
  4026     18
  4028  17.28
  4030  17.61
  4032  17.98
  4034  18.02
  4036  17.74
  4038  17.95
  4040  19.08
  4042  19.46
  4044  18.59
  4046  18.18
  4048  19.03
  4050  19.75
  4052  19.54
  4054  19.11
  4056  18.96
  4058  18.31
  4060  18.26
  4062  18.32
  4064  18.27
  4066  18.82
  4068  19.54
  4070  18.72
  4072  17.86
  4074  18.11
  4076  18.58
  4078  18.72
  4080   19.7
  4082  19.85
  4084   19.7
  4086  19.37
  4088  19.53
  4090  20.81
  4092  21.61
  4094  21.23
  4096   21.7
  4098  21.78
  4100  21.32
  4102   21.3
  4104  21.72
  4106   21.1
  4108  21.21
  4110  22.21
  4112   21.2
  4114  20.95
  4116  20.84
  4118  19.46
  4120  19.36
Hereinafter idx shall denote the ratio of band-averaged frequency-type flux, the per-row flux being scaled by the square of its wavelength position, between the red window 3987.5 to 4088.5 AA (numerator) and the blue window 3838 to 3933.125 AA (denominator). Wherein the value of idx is 1.11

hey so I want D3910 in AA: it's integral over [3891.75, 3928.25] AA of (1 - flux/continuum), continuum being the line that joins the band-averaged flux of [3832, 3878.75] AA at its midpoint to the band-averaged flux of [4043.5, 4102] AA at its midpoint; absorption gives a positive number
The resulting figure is 2.3 AA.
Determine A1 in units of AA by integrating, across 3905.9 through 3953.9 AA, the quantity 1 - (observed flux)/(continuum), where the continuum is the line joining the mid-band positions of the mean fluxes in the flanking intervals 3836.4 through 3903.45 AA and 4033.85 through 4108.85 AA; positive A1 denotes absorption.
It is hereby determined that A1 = 5.2 AA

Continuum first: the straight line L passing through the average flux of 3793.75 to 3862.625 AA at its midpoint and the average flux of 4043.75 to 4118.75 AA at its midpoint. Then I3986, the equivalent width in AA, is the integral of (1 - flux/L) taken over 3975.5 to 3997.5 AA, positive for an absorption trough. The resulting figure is 0.08 AA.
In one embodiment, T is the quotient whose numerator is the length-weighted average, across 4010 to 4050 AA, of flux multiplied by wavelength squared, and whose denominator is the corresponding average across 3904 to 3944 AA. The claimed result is 1.2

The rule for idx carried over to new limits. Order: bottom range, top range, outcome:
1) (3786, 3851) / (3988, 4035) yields 1.19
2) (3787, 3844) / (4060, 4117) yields 1.35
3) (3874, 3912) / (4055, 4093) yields 1.14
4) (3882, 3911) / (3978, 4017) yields 1.07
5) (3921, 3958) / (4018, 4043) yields 1.15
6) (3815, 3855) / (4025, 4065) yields 1.19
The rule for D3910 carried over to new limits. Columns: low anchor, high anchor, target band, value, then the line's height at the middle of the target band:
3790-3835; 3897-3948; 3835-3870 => -3.70 AA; 17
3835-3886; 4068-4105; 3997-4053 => 3.01 AA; 19.7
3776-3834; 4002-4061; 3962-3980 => -0.61 AA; 18.3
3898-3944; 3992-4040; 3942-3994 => -2.27 AA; 17.7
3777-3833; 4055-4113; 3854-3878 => -2.52 AA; 17.9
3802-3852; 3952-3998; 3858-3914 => -3.62 AA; 17.8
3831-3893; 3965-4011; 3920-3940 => 2.75 AA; 18.8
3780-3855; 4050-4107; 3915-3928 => 1.07 AA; 18.3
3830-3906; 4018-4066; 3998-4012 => -0.24 AA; 18.6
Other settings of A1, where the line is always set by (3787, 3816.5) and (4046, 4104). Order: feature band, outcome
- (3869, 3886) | -1.0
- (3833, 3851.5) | 0.1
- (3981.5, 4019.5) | 0.4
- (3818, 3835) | 0.9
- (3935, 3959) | 1.5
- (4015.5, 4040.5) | 1.1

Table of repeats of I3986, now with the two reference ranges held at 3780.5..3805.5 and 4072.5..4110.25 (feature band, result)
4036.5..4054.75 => 0.9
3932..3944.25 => 1.8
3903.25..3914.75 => 0.3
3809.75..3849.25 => 1.2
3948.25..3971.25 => 0.9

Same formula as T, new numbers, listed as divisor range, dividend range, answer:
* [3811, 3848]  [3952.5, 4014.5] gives 1.18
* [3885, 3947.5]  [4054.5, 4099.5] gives 1.22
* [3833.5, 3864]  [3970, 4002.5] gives 1.13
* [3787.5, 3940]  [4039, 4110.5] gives 1.23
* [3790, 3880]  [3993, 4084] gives 1.16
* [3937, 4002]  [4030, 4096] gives 1.09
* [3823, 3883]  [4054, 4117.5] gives 1.22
